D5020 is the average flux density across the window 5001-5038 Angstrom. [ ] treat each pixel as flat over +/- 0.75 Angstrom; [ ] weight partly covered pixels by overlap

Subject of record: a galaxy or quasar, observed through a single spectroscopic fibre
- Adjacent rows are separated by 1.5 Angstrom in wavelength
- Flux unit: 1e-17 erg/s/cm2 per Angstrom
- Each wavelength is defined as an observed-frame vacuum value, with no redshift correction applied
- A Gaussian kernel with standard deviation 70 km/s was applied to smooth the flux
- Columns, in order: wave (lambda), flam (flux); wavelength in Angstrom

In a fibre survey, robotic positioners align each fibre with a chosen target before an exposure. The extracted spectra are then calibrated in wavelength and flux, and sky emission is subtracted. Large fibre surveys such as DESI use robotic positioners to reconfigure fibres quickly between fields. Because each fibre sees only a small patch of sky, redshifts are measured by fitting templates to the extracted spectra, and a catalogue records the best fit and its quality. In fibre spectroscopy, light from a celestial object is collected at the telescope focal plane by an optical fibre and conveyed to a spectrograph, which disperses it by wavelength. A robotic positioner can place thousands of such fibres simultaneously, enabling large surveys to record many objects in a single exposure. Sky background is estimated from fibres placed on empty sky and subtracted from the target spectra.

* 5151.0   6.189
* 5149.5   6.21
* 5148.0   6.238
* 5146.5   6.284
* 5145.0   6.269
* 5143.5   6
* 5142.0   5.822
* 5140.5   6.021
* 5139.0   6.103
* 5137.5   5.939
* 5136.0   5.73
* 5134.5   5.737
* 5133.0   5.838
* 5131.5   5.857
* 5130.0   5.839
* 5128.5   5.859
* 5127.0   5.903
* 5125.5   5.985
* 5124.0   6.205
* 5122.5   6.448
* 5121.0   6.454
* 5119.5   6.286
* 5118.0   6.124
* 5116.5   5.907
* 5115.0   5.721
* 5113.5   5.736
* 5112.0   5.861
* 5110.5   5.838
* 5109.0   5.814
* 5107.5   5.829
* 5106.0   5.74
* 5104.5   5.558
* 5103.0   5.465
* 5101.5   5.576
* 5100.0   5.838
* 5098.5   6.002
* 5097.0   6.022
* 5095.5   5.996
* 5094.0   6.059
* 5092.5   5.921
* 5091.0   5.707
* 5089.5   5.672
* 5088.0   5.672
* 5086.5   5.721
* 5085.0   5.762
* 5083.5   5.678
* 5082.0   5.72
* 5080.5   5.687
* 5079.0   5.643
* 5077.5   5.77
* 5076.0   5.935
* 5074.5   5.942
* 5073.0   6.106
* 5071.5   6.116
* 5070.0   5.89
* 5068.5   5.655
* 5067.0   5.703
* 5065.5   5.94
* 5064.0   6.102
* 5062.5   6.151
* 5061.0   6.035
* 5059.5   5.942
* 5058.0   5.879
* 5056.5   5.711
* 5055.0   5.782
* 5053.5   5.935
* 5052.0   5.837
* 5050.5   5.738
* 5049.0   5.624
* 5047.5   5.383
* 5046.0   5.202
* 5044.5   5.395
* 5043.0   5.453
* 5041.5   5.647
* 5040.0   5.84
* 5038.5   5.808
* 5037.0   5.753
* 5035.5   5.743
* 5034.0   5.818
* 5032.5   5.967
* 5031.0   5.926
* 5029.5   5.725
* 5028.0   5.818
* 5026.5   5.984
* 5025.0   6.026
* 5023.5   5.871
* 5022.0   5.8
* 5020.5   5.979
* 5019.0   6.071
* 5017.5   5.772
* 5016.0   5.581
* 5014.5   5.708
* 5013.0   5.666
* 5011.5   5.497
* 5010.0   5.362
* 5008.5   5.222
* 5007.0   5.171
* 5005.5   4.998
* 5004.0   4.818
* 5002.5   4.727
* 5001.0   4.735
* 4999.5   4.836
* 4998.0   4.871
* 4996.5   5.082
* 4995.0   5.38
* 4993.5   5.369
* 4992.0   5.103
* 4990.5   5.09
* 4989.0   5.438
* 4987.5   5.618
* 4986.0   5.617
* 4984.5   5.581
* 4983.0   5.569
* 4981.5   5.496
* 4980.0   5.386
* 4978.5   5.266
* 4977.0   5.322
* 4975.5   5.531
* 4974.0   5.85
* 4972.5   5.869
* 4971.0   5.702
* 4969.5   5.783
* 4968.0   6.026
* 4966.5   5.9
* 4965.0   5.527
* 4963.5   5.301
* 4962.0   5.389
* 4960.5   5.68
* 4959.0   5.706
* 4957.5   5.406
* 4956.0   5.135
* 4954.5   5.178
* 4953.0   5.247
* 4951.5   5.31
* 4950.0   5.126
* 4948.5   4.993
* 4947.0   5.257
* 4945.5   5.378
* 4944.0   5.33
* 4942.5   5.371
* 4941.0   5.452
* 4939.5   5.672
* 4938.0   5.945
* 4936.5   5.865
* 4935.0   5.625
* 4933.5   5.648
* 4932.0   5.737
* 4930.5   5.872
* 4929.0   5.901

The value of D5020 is 5.61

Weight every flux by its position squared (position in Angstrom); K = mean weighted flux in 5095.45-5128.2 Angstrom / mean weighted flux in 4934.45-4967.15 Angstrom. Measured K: 1.16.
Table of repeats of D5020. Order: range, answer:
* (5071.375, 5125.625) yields 5.87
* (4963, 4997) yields 5.52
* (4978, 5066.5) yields 5.57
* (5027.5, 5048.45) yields 5.67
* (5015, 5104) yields 5.8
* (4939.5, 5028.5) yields 5.45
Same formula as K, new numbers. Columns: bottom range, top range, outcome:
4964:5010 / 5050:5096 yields 1.13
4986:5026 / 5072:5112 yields 1.11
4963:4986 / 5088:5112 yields 1.09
